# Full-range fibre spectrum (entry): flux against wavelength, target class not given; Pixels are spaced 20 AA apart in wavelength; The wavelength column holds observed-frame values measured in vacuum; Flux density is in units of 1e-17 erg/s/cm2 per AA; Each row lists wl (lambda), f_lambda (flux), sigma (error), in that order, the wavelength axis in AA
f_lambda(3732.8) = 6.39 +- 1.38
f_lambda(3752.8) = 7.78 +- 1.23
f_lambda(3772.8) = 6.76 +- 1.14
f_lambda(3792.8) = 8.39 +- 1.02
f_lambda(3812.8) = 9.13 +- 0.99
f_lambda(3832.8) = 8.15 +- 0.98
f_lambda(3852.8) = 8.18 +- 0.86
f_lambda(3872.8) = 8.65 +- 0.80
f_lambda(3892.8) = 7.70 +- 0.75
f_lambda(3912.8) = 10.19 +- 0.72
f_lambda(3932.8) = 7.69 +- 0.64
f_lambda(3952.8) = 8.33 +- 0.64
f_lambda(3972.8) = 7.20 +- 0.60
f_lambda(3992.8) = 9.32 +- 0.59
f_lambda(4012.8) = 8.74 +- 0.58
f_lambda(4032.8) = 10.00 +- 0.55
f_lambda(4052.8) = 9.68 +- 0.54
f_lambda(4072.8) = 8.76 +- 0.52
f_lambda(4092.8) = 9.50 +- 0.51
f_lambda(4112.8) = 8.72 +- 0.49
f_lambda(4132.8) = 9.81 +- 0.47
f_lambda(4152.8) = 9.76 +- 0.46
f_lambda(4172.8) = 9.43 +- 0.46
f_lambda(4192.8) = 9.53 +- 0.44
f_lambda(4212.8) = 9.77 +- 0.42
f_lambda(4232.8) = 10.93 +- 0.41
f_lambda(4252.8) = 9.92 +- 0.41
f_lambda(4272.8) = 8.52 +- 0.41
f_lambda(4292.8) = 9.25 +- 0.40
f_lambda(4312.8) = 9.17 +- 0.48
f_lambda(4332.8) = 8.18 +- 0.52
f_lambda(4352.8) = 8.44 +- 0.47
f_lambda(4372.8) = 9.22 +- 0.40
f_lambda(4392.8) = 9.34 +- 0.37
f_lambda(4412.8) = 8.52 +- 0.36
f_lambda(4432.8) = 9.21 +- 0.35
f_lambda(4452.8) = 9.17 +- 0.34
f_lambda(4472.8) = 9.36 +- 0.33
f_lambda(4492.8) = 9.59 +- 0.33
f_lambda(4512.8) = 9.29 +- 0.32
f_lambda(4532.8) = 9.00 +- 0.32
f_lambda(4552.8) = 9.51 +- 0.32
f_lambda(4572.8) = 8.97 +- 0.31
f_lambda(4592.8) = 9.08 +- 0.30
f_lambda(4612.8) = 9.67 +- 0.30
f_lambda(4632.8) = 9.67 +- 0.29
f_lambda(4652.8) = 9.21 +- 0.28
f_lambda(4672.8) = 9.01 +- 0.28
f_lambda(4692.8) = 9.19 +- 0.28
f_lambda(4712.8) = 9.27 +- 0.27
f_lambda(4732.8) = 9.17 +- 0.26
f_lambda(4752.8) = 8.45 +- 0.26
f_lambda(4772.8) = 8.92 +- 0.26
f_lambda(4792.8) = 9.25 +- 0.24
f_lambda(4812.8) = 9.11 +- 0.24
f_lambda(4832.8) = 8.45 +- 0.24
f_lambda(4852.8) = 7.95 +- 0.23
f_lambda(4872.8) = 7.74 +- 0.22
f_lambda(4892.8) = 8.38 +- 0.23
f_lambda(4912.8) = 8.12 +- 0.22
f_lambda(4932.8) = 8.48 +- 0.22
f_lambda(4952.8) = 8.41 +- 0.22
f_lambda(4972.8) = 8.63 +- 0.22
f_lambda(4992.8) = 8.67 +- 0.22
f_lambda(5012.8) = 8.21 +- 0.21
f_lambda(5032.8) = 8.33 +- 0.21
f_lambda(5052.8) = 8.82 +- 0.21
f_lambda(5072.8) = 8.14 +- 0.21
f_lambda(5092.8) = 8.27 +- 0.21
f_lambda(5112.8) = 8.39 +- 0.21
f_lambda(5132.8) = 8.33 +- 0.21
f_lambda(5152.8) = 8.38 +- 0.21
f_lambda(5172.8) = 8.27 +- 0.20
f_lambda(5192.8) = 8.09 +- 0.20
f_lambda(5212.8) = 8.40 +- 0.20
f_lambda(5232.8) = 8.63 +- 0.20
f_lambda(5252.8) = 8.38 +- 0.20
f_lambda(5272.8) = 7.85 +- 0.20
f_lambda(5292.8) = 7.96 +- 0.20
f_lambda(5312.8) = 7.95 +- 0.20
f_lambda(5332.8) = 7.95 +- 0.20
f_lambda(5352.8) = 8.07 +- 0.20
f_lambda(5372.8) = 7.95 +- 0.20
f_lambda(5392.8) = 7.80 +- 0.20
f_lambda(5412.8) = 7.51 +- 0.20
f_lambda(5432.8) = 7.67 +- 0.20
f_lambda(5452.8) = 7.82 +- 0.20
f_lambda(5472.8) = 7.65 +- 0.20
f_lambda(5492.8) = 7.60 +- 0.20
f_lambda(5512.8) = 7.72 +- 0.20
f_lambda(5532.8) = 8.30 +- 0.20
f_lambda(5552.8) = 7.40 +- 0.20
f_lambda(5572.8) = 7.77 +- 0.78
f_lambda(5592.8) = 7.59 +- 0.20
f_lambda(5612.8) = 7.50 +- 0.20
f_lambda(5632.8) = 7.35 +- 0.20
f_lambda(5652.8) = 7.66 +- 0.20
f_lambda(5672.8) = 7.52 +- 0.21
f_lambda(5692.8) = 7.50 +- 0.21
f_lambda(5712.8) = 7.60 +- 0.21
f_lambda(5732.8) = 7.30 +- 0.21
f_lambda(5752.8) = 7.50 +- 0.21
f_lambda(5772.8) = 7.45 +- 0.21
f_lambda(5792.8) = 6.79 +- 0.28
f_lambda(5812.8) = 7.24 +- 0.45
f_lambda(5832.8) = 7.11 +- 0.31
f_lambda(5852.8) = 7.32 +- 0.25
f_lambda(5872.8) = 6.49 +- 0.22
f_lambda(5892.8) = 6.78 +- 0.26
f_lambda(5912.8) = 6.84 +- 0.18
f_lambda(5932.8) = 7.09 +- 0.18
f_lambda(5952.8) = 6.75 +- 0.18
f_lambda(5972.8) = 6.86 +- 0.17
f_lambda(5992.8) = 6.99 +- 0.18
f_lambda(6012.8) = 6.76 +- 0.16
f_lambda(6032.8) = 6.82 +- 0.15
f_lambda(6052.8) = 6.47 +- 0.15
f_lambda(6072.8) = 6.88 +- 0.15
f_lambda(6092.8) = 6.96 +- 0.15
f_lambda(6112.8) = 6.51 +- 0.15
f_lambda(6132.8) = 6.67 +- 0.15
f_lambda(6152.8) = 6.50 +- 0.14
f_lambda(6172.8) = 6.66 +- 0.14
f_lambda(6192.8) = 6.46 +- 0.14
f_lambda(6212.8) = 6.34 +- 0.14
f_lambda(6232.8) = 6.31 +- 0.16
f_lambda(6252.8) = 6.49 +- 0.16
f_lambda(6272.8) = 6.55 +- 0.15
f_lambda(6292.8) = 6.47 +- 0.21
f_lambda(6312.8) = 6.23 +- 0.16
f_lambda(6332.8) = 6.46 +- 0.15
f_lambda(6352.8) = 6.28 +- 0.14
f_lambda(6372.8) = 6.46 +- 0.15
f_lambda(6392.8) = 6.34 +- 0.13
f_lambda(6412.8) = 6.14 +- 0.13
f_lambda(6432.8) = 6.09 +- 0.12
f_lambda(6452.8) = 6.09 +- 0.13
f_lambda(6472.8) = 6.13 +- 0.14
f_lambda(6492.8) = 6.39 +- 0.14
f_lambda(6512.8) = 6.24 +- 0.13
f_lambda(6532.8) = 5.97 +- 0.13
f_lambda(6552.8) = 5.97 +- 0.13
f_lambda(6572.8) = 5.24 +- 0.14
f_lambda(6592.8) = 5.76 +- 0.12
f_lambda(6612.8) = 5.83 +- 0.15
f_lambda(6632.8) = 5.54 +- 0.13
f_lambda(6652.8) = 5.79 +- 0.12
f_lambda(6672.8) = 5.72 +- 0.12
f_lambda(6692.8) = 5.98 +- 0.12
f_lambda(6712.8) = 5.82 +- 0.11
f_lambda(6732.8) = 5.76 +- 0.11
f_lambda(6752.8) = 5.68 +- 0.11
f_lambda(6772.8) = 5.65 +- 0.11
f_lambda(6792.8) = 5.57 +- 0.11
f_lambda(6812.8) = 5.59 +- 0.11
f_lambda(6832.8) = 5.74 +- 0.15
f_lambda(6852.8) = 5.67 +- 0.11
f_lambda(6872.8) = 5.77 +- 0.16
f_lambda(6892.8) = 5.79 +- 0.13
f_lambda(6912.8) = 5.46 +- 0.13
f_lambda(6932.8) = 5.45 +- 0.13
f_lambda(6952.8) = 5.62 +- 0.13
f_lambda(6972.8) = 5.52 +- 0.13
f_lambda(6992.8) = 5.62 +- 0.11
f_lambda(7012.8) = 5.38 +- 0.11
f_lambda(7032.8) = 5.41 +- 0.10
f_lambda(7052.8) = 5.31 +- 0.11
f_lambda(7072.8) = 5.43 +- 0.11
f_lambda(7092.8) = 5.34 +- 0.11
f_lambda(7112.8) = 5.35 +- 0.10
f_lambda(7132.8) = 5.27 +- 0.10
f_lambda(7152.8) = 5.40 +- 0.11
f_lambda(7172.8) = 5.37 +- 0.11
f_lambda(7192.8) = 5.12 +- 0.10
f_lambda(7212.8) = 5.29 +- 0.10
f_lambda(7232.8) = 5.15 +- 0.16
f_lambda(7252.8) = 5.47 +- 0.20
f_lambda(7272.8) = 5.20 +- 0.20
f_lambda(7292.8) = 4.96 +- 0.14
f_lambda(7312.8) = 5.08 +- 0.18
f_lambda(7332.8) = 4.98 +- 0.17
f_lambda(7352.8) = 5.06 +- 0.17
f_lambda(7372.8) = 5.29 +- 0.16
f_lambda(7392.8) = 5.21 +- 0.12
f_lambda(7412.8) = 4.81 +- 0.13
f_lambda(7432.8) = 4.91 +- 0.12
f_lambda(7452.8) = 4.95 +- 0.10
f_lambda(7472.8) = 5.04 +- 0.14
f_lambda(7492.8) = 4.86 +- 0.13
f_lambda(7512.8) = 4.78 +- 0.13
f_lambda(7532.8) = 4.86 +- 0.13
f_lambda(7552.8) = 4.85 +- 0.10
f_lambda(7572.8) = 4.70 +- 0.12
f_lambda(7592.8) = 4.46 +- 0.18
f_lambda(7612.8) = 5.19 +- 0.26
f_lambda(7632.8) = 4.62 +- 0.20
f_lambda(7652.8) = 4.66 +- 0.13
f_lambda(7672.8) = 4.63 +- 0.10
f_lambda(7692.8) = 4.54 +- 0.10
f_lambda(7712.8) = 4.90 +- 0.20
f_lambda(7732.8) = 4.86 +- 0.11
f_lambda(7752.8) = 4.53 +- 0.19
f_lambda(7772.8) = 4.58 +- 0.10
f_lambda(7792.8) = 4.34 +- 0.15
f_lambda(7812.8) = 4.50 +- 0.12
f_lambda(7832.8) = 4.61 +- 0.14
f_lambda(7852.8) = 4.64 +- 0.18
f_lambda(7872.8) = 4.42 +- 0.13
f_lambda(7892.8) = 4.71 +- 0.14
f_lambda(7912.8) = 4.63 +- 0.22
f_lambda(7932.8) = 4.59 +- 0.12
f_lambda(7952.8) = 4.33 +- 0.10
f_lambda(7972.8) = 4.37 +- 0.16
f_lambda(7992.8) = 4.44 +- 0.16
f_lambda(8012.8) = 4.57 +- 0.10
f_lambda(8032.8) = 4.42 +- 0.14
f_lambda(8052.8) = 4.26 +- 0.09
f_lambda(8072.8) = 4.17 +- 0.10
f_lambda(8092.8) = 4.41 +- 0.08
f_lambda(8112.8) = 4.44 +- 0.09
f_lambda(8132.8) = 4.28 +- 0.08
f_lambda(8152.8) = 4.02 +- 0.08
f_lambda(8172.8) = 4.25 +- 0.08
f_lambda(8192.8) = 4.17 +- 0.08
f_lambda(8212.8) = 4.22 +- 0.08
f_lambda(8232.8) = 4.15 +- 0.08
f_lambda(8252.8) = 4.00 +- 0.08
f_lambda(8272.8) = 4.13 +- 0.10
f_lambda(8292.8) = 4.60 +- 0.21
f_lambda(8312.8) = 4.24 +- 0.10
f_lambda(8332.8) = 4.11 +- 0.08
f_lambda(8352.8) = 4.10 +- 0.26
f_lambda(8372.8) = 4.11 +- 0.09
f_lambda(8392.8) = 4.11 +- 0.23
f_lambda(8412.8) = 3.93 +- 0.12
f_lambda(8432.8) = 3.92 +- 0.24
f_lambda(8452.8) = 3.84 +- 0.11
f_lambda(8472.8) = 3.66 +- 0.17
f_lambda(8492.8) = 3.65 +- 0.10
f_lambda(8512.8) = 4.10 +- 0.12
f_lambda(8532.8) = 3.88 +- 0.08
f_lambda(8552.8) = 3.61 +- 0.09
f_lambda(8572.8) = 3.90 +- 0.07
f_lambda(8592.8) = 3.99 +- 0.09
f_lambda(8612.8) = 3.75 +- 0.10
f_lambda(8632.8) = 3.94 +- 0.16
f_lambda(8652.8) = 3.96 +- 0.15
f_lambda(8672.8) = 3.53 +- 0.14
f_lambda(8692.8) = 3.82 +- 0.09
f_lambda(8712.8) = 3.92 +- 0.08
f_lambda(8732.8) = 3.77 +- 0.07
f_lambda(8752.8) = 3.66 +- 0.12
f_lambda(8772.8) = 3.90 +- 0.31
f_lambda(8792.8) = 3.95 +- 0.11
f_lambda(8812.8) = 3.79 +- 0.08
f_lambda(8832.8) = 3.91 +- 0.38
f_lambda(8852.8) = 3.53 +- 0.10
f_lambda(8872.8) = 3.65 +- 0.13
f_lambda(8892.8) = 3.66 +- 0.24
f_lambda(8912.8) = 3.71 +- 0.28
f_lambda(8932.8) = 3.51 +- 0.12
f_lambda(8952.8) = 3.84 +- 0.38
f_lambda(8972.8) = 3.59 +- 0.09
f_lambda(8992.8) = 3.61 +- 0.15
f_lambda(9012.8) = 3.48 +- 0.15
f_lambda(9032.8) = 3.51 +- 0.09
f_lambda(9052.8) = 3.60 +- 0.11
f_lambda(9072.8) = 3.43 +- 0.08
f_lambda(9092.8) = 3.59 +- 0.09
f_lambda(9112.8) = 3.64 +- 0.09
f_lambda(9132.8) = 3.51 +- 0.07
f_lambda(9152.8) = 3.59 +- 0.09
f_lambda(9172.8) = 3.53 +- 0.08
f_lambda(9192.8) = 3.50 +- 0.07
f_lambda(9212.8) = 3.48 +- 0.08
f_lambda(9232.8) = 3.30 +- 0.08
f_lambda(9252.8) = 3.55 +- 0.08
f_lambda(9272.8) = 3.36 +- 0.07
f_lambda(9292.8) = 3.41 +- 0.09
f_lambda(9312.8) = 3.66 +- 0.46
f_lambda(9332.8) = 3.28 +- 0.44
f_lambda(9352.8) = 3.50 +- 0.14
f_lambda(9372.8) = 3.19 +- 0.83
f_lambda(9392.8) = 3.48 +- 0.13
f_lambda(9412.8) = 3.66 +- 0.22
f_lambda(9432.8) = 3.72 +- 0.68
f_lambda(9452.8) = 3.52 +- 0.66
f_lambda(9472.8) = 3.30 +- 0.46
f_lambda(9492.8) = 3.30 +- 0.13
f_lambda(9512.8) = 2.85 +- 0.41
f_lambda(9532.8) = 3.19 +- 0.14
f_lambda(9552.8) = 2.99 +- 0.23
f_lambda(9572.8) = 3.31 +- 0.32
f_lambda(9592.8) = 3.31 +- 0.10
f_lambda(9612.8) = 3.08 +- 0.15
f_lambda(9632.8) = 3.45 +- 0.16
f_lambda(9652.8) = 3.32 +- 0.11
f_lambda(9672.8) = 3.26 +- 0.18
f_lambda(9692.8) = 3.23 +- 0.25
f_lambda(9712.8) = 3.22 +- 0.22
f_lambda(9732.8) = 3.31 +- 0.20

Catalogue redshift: 0.000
